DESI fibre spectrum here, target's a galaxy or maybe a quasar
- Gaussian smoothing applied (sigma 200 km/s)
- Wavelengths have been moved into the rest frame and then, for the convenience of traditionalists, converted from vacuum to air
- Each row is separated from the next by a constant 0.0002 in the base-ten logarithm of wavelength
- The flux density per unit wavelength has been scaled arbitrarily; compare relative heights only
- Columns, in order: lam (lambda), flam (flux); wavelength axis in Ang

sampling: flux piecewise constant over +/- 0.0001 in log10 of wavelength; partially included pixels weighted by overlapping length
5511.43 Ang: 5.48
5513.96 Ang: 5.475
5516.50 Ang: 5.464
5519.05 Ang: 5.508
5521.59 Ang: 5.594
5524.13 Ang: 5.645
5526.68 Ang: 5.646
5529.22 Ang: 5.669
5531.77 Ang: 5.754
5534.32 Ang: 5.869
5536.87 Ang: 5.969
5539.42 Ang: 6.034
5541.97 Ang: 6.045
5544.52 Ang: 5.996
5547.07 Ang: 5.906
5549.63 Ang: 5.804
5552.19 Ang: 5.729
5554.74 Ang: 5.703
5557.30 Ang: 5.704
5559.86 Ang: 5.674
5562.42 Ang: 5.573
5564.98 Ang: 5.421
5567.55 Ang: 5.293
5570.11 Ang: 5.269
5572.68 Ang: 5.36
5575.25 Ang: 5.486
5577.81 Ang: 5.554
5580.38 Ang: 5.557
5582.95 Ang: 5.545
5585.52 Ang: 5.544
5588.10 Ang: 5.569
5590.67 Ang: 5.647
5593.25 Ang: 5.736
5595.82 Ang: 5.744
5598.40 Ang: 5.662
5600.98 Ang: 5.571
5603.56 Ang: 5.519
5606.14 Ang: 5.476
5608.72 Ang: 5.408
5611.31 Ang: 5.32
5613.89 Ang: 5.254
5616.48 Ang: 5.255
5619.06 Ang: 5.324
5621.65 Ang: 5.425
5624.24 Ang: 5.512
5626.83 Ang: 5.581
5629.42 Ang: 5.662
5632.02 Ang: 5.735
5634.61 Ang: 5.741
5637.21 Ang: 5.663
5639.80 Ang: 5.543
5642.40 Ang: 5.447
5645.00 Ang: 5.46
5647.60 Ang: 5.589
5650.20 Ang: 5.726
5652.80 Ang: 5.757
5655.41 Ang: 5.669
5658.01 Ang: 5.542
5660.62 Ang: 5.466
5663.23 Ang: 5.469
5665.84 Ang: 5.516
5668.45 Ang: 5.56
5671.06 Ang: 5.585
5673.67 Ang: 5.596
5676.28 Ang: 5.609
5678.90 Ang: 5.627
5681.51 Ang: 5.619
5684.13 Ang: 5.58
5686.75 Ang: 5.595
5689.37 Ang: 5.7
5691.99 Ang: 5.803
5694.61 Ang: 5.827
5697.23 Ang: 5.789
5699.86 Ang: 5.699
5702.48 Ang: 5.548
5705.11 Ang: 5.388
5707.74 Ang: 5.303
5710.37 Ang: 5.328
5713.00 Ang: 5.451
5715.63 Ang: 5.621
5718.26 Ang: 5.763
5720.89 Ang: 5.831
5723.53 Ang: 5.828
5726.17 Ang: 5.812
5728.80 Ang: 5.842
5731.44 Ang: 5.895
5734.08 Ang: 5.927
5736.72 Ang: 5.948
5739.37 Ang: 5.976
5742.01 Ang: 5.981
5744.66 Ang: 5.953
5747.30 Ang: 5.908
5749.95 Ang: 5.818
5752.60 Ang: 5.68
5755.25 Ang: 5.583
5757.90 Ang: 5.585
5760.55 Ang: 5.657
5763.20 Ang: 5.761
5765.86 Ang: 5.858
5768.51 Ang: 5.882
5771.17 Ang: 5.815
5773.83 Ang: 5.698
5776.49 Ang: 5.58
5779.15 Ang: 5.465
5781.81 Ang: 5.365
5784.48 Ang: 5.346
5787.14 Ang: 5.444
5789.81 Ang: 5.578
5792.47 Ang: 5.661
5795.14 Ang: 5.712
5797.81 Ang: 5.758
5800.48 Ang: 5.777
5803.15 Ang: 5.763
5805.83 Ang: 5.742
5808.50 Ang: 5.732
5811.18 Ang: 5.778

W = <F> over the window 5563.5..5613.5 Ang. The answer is 5.51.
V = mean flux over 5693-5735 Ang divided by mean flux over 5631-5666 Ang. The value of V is 1.01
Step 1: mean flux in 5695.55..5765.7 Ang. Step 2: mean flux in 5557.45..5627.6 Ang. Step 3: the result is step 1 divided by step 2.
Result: 1.0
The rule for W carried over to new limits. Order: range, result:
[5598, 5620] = 5.41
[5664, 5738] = 5.66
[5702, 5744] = 5.72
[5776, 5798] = 5.53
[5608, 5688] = 5.54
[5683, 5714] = 5.58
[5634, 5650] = 5.58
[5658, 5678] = 5.54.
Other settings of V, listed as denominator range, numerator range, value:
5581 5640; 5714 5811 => 1.04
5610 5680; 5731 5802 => 1.03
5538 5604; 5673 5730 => 1.00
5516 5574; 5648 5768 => 1.00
